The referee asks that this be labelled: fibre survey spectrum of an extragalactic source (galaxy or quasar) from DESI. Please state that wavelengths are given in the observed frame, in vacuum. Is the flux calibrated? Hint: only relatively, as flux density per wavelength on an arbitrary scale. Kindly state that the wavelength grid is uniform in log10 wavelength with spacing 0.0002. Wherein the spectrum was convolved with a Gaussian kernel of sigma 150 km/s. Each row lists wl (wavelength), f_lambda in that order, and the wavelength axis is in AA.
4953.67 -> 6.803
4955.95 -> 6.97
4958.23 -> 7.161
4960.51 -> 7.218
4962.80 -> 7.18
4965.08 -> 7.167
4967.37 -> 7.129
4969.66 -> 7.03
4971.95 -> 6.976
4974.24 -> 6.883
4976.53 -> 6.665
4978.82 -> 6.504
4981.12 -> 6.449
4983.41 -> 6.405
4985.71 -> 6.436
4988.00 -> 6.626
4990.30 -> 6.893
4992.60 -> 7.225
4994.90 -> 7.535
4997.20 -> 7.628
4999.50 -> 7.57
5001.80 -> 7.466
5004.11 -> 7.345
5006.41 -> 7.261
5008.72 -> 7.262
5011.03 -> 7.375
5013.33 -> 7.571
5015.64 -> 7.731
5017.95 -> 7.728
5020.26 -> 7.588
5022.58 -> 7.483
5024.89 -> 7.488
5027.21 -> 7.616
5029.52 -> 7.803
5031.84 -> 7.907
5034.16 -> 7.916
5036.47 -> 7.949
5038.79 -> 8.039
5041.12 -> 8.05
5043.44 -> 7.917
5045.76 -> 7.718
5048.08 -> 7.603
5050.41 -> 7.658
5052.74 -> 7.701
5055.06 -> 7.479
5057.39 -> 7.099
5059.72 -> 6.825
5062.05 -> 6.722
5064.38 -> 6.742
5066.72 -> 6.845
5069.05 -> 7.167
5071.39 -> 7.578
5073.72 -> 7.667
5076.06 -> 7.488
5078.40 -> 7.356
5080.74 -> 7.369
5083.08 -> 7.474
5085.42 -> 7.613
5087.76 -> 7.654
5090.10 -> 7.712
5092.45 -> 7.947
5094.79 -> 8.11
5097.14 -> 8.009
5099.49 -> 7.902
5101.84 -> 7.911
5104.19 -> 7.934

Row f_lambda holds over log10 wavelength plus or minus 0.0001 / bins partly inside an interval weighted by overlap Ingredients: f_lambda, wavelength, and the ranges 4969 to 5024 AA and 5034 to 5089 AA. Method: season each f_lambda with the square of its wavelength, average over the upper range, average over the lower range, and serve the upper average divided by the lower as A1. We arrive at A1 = 1.1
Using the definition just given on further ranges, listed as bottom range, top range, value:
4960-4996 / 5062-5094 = 1.12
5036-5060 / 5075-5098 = 1.02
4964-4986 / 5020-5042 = 1.18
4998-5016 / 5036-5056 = 1.06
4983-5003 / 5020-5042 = 1.11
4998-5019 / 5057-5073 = 0.96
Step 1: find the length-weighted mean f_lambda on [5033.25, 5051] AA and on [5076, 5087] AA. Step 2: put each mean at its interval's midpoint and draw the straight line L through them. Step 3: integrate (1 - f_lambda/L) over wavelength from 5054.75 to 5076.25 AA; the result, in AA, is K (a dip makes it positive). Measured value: 1.4 AA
